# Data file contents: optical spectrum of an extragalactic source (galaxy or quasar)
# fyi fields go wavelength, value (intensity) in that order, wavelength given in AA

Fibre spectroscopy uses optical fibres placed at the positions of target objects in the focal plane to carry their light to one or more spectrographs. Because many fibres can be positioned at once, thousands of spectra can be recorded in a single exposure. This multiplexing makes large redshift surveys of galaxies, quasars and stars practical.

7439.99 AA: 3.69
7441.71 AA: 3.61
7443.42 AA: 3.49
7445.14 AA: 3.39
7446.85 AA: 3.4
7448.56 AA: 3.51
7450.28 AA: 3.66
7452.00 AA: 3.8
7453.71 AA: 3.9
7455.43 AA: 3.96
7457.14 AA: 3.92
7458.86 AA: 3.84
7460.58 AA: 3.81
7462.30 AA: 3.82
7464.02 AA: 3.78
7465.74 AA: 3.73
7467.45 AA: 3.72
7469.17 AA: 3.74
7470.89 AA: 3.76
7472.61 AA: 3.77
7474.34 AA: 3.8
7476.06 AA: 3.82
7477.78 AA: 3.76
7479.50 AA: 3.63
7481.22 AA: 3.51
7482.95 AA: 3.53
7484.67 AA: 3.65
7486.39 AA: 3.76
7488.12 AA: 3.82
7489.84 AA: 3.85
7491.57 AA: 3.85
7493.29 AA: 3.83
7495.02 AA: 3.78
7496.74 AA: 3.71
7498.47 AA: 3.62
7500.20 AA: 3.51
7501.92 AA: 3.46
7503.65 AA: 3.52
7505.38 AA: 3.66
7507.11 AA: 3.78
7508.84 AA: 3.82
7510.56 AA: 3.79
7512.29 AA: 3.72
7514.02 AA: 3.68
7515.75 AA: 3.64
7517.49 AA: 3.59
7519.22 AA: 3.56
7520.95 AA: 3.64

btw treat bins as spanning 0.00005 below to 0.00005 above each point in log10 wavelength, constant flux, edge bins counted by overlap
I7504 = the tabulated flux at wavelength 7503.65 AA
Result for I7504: 3.52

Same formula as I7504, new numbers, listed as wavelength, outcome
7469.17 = 3.74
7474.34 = 3.8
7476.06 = 3.82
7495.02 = 3.78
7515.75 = 3.64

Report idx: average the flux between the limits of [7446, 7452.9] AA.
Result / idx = 3.6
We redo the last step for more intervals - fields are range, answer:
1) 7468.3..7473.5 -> 3.75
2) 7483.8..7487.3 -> 3.71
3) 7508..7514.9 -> 3.76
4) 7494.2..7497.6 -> 3.75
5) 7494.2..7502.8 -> 3.62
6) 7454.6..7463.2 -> 3.87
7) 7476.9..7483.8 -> 3.61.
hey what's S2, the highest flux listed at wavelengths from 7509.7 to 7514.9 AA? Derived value 3.79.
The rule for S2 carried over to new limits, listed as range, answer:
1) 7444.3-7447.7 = 3.4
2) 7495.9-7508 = 3.78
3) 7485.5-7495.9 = 3.85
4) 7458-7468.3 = 3.84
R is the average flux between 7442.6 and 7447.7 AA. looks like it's 3.43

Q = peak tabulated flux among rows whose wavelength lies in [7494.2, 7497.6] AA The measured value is 3.78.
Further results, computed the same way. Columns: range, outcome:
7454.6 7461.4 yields 3.96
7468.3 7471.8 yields 3.76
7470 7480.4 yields 3.82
